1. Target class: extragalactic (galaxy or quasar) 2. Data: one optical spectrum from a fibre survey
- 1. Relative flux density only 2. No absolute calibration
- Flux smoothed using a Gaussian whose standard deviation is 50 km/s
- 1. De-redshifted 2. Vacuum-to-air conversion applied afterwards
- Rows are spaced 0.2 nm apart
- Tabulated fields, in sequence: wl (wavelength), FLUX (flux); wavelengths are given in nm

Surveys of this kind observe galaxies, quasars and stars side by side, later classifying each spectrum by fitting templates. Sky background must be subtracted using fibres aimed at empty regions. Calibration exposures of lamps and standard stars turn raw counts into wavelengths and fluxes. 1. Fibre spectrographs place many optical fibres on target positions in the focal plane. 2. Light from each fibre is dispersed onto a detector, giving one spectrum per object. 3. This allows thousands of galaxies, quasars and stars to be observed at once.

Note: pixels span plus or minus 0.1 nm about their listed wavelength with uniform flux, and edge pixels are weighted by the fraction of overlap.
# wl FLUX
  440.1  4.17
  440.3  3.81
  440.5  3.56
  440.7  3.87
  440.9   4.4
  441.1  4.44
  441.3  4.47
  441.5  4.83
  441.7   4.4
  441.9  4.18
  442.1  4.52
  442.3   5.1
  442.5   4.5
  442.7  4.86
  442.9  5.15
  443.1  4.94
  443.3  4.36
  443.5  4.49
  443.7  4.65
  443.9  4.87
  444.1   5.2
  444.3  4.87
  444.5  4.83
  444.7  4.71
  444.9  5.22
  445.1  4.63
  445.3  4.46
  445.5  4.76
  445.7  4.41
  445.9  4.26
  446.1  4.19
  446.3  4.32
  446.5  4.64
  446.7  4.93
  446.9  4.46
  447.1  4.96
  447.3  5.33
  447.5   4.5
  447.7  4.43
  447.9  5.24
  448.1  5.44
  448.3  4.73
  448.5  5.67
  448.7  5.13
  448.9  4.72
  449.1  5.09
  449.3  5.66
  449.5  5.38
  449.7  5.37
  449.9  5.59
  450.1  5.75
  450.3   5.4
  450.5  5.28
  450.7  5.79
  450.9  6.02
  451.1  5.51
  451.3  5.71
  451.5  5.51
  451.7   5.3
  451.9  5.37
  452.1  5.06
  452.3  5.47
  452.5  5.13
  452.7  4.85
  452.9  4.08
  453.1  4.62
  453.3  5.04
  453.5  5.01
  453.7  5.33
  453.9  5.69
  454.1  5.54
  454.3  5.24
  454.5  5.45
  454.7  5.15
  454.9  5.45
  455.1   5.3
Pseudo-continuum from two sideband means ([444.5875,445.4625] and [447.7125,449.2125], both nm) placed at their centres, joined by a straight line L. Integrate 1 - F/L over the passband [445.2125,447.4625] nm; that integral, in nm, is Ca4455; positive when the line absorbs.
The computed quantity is 0.13 nm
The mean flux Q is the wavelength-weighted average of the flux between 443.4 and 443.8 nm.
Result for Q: 4.57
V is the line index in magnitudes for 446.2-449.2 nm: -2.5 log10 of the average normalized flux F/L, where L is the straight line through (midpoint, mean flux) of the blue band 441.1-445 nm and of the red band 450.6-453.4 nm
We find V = 0.021 mag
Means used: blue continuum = 4.74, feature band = 4.91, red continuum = 5.25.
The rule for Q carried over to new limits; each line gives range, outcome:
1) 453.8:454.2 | 5.61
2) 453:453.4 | 4.83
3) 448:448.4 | 5.09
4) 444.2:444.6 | 4.85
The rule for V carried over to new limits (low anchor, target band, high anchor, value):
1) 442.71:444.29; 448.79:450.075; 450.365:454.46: -0.04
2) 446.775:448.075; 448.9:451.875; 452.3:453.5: -0.14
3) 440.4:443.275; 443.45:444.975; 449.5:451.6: -0.01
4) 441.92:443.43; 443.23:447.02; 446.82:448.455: 0.04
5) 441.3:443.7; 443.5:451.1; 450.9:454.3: -0.01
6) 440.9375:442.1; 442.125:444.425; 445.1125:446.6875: -0.08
